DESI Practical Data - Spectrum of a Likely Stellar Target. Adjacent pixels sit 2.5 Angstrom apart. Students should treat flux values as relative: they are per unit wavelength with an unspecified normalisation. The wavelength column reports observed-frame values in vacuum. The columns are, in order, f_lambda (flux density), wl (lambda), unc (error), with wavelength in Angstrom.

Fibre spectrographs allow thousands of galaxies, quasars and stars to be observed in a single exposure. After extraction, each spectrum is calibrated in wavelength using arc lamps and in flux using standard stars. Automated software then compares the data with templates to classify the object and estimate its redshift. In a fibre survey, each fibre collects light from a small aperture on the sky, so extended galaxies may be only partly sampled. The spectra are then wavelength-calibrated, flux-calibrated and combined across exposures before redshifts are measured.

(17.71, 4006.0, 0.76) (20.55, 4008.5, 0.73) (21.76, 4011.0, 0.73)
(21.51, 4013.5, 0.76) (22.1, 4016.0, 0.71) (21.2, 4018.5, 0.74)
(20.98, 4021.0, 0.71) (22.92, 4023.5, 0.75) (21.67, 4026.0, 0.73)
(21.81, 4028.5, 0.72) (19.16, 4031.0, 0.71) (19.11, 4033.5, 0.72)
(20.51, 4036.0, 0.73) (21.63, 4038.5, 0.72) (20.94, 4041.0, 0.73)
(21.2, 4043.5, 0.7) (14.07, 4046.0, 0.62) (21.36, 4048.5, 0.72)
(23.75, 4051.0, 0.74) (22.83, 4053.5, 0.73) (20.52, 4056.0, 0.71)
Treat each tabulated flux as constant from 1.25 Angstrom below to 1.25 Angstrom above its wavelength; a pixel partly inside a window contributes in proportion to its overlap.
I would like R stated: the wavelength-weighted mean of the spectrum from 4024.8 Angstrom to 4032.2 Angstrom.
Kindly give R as 20.9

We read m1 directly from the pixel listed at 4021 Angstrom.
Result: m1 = 20.98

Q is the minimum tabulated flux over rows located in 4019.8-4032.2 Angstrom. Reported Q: 19.16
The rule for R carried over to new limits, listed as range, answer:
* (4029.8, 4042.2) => 20.3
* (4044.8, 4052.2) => 19.7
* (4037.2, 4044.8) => 21.2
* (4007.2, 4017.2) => 21.5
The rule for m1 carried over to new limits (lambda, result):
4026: 21.67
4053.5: 22.83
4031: 19.16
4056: 20.52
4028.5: 21.81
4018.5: 21.2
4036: 20.51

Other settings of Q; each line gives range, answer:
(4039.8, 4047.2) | 14.07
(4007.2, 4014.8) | 20.55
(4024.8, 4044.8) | 19.11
